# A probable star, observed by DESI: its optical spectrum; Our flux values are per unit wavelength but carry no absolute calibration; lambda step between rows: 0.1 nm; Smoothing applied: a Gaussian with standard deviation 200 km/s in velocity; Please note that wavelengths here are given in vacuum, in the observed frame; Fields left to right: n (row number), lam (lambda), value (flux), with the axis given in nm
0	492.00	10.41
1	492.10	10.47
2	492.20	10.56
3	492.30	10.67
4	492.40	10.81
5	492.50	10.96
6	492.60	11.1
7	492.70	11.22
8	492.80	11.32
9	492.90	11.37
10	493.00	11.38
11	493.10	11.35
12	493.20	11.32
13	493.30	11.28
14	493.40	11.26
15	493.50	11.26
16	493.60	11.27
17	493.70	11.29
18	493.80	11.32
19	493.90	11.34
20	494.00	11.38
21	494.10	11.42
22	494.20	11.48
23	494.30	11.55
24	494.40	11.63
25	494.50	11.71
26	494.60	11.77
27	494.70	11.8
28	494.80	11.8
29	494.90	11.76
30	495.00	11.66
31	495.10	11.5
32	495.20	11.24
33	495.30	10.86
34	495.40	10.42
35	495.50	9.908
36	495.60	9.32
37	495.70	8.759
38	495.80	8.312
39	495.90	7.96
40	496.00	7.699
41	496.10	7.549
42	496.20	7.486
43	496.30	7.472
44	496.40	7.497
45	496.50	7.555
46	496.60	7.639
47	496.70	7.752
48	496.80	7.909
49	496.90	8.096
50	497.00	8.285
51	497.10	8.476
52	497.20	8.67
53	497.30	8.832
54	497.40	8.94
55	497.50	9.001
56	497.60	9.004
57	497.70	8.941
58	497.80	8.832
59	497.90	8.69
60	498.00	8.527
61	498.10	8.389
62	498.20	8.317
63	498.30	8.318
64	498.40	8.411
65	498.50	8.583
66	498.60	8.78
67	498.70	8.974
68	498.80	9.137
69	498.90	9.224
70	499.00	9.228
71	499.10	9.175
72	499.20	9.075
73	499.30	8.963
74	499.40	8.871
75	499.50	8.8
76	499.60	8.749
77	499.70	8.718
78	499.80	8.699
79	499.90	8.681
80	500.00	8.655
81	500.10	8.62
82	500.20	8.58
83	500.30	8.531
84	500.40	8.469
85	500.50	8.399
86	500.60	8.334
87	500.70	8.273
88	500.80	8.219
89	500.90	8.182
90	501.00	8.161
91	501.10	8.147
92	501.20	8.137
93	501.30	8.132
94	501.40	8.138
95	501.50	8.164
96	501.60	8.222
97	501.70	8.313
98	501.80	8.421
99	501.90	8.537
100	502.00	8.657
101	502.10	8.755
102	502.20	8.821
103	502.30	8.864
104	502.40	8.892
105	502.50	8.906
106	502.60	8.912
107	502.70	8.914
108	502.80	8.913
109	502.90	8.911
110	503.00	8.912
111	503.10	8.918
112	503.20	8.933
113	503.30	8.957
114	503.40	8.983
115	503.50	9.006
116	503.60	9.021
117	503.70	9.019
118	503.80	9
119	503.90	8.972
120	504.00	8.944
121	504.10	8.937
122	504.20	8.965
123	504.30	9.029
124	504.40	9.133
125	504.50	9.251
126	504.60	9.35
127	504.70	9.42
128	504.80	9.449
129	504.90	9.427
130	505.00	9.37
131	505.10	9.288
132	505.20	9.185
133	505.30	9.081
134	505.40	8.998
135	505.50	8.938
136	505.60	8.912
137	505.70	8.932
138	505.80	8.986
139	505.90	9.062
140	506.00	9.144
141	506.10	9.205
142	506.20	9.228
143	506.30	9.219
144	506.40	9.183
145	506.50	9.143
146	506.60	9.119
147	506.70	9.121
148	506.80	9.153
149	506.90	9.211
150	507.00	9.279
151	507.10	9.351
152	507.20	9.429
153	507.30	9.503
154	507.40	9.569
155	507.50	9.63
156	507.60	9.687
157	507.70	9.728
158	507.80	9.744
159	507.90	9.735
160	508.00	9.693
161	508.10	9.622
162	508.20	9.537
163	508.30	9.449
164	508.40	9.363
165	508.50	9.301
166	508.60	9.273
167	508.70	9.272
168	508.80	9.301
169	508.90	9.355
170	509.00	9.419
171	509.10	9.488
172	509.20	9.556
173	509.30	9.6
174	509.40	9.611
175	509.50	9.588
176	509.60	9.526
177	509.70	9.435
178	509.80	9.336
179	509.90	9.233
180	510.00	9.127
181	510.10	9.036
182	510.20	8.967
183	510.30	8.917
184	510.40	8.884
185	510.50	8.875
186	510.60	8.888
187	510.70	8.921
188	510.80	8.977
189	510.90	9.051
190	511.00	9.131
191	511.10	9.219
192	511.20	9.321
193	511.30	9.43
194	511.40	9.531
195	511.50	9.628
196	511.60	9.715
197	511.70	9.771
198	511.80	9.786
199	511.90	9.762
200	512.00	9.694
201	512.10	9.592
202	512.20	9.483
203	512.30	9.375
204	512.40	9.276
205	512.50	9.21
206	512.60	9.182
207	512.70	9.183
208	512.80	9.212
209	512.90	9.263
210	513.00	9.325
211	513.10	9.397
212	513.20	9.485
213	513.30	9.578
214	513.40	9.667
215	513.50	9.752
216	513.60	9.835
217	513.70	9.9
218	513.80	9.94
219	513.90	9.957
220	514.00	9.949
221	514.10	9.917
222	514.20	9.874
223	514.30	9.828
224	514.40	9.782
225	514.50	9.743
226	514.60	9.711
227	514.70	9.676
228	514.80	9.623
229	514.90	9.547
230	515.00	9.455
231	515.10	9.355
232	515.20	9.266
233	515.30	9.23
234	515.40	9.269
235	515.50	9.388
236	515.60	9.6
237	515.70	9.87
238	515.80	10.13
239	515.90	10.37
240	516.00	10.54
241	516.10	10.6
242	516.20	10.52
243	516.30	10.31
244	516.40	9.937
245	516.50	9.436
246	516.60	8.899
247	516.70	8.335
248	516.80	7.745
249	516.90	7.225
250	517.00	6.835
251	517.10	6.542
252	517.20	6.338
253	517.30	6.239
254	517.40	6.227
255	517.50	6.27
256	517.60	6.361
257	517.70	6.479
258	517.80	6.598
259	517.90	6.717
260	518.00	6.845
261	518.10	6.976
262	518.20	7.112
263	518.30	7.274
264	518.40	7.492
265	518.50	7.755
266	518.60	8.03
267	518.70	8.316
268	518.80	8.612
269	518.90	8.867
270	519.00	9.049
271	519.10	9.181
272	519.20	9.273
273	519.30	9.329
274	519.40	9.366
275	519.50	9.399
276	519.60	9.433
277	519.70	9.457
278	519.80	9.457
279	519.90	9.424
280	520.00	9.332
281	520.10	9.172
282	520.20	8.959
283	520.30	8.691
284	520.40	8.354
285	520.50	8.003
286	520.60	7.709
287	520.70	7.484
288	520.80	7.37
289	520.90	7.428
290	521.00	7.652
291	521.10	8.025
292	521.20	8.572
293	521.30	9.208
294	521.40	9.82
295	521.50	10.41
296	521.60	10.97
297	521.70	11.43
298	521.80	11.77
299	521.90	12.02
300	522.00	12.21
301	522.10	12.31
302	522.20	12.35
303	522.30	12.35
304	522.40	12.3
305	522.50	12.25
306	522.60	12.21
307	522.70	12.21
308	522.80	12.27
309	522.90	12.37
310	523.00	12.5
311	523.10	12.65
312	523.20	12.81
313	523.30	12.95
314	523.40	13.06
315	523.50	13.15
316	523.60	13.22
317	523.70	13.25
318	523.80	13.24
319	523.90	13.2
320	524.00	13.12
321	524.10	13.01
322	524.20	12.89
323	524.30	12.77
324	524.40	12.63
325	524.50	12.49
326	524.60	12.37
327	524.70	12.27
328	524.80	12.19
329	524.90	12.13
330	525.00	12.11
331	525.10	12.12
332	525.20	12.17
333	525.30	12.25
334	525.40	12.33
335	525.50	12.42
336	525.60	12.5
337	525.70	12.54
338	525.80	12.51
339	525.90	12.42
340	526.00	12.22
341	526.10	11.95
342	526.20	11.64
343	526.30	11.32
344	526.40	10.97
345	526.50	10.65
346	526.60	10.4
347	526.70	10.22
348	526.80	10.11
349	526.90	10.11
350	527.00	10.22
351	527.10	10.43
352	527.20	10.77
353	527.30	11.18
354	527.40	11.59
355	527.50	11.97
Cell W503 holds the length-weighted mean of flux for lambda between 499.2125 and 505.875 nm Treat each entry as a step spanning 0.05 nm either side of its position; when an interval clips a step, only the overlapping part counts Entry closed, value 8.79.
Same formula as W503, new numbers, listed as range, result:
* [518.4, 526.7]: 10.9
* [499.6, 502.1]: 8.41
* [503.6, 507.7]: 9.2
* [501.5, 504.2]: 8.82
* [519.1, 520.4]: 9.24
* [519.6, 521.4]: 8.55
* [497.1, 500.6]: 8.75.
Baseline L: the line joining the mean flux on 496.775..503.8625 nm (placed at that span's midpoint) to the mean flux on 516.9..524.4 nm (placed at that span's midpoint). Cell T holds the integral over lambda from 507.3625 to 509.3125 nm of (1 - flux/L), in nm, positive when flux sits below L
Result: -0.09 nm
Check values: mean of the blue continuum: 8.67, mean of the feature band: 9.51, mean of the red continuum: 9.76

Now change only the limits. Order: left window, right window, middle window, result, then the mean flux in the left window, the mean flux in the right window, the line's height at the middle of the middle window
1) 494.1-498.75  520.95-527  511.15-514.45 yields 0.37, 9.29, 11.8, 10.8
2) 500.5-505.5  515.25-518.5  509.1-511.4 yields -0.20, 8.8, 8.17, 8.47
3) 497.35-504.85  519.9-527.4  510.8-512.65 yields 0.09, 8.75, 11.3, 9.95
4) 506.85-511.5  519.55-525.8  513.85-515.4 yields 0.07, 9.35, 11.3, 10.1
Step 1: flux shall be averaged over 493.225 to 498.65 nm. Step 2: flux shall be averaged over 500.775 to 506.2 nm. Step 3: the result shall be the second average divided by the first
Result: 0.92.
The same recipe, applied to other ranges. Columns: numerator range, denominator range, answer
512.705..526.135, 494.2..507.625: 1.11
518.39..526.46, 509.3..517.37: 1.18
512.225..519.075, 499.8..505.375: 1.01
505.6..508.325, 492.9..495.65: 0.83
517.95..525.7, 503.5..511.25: 1.15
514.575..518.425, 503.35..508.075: 0.91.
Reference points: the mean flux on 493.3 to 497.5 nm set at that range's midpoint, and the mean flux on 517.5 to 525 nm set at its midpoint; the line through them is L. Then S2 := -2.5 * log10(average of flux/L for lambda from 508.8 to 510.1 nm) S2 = 0.071 mag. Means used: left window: 9.86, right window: 10.2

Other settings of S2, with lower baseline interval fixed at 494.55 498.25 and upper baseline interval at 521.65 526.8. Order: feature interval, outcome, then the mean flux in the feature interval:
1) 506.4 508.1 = 0.098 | 9.44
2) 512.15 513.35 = 0.175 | 9.33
